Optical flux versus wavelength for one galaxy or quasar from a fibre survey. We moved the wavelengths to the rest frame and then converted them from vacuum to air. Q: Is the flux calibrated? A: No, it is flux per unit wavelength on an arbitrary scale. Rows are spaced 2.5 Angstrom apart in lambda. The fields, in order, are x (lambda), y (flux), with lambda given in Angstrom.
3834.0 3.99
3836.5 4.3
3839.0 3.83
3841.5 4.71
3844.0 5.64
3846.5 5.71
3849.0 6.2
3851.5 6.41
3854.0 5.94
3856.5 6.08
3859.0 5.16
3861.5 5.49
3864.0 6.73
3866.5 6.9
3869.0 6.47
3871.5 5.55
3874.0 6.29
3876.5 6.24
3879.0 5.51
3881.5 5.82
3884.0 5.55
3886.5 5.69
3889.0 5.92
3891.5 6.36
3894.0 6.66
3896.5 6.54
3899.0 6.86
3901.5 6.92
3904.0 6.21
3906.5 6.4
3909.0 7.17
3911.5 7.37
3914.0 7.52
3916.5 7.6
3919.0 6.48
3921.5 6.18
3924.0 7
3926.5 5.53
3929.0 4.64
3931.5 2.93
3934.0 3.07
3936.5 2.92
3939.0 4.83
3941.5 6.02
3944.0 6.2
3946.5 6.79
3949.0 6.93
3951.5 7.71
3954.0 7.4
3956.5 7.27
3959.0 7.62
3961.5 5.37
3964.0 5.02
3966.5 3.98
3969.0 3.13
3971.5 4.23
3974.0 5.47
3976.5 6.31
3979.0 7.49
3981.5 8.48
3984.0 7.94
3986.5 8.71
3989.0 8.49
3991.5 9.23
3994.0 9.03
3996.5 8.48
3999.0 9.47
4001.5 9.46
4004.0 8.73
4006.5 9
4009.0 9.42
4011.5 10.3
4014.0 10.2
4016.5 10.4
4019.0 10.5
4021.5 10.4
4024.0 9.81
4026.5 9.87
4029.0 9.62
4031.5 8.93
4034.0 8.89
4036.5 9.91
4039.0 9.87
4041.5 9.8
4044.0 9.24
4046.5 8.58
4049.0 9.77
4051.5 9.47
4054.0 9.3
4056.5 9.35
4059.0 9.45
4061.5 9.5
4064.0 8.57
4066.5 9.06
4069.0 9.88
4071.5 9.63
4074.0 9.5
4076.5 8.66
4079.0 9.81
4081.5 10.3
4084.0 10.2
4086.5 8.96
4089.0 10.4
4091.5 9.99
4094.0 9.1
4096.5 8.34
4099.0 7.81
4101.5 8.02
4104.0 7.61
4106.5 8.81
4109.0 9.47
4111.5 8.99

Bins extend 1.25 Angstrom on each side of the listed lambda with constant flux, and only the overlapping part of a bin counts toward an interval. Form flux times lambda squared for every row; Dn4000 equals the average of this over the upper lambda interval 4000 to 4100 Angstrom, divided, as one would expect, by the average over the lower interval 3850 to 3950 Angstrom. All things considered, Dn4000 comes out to 1.7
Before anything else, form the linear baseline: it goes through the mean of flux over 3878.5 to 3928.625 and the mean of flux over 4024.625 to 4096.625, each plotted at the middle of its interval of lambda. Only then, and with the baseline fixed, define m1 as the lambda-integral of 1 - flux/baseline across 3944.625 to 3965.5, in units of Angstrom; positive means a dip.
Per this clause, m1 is 2.0 Angstrom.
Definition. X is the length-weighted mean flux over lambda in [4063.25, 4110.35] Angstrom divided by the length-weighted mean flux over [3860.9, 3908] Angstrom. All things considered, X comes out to 1.47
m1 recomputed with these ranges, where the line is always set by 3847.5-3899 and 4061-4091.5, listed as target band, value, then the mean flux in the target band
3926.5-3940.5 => 6.4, 3.89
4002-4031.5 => -4.3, 9.79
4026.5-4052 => -1.4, 9.43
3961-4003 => 4.6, 7.12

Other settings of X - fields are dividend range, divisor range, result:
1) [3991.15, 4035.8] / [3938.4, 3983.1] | 1.55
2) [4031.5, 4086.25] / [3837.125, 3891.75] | 1.63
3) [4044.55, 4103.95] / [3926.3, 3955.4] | 1.71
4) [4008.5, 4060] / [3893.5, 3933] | 1.52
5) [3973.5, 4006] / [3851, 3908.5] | 1.35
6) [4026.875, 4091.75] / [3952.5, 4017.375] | 1.23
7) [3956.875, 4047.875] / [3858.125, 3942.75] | 1.40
